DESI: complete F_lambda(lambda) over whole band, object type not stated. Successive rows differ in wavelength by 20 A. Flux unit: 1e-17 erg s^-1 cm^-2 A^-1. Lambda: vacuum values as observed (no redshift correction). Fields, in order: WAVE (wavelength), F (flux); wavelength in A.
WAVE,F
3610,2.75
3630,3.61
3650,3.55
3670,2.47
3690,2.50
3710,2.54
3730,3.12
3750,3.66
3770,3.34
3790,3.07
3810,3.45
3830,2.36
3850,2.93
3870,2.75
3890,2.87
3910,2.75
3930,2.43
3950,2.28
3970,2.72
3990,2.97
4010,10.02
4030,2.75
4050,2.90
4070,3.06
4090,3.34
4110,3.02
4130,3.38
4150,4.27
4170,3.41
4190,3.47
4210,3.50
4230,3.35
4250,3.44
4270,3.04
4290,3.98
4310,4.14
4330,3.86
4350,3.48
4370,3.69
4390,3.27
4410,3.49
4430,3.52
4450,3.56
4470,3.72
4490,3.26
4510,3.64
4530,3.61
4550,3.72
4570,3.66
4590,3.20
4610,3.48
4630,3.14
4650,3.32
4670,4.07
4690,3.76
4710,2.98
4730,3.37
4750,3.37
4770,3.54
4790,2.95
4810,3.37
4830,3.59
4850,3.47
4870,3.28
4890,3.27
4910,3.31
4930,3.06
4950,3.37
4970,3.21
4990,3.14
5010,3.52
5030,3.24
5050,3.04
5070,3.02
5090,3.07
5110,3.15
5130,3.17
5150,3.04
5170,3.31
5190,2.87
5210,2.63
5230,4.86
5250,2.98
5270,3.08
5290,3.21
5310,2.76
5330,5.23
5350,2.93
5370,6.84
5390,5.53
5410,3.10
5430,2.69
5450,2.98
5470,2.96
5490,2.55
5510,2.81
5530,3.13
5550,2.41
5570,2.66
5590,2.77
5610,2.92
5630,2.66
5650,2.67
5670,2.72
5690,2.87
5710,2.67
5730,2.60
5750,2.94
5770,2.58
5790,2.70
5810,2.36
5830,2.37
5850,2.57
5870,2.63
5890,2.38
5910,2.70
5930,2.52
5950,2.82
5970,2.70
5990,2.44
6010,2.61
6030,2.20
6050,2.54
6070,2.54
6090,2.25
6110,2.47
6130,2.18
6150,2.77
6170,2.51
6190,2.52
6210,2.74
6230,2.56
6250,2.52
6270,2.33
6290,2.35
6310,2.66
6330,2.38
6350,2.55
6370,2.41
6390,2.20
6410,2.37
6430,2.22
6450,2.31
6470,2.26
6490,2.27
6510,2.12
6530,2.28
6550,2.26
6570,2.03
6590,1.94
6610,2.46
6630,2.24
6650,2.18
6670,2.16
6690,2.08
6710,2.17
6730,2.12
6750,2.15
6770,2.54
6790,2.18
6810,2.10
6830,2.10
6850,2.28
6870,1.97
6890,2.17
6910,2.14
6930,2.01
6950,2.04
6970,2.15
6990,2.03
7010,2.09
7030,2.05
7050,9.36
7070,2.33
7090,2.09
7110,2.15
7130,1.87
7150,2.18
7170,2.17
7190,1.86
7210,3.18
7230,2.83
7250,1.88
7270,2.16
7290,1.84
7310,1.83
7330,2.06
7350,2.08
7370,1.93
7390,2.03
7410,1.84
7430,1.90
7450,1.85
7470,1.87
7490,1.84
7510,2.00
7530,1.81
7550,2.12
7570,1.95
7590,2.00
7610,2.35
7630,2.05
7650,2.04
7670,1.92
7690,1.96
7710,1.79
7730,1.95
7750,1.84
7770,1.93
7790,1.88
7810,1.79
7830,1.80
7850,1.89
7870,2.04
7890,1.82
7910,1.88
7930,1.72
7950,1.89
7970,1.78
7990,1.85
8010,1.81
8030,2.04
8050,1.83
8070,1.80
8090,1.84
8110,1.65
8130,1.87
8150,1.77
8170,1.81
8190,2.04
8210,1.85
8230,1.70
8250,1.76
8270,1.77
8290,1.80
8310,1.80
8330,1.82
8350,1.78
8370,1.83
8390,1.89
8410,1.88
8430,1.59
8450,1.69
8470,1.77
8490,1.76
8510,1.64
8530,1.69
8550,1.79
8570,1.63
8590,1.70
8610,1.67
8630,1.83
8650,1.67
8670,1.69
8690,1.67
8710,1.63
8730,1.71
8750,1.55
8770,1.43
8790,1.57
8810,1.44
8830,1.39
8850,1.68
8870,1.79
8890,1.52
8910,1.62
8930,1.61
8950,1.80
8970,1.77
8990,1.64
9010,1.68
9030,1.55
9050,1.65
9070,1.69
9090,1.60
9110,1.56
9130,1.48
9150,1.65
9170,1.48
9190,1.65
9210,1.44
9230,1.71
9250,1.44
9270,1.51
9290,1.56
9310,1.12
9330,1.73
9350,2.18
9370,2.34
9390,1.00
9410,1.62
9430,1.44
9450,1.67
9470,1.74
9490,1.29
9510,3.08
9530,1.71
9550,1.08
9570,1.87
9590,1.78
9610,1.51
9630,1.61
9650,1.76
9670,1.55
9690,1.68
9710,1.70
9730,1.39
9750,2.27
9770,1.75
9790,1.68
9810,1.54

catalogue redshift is 0.074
